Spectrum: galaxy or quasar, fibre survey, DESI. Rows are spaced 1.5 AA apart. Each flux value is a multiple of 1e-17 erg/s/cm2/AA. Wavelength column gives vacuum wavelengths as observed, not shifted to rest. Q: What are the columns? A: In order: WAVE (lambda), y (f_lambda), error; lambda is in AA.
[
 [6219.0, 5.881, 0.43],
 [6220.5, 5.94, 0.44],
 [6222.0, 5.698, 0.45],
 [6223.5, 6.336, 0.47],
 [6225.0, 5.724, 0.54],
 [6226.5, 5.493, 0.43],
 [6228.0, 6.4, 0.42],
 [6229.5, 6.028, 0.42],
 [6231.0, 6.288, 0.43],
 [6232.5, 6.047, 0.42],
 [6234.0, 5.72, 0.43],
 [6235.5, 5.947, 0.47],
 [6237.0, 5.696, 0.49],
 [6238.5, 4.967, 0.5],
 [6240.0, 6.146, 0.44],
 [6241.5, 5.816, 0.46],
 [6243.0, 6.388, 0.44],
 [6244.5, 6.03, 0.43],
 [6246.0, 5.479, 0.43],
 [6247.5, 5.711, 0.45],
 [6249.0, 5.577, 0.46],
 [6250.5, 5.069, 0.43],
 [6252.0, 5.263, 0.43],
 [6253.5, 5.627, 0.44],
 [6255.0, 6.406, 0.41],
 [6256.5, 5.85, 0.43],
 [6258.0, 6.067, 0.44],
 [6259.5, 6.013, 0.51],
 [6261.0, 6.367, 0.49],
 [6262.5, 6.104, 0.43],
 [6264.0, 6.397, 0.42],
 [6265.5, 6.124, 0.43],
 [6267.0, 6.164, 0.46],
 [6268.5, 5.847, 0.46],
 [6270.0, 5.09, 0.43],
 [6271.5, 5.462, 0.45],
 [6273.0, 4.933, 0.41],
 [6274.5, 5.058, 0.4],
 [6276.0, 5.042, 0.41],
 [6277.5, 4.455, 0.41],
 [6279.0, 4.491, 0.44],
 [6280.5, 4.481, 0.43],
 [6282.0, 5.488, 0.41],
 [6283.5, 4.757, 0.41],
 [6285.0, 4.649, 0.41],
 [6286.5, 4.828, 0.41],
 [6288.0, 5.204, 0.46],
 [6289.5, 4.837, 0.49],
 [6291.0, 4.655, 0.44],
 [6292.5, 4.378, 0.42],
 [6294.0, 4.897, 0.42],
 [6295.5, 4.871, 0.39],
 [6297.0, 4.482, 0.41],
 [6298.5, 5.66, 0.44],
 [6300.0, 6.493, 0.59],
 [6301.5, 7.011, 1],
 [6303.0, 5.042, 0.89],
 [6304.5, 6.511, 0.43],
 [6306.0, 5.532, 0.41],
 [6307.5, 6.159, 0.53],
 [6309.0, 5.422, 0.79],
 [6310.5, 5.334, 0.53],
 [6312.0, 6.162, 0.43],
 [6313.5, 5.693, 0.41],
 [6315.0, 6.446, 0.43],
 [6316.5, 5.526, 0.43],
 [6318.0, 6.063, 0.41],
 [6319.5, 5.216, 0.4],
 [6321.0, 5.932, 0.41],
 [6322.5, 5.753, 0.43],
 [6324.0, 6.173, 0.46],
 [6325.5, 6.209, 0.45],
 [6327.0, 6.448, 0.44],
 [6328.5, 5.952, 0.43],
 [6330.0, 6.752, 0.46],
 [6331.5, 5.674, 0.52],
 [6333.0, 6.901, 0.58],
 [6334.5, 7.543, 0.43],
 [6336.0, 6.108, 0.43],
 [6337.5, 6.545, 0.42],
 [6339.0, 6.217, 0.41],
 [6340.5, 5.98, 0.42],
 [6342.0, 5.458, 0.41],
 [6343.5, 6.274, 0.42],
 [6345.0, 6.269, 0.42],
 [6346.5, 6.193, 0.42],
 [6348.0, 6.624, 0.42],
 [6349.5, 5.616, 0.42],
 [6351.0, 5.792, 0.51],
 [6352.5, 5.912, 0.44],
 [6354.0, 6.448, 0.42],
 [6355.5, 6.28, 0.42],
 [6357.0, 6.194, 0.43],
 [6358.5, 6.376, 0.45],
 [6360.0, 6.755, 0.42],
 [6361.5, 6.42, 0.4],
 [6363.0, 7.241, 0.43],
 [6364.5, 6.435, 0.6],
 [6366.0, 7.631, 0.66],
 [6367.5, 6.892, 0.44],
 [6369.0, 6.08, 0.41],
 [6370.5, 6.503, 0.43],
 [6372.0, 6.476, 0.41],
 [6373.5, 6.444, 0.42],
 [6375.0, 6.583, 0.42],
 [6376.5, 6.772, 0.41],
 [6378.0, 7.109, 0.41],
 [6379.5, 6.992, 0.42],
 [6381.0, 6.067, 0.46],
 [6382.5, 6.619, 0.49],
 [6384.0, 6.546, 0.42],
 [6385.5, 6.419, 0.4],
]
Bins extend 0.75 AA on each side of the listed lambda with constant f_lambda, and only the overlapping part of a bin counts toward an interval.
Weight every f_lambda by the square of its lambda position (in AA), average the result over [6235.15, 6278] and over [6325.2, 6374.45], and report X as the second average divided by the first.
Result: 1.2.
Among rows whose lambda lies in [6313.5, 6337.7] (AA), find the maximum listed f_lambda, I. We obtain 7.543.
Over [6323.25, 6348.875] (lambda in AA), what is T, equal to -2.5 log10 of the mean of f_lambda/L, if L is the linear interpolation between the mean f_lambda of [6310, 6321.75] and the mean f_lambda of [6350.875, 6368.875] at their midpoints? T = -0.03 mag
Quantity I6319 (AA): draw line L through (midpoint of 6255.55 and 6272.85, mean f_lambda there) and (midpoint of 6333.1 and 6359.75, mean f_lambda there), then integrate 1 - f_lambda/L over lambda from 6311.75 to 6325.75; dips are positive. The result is 0.6 AA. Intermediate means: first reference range 5.92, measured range 5.9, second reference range 6.25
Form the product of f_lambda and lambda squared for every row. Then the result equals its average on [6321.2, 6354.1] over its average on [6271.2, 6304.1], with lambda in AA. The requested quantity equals 1.25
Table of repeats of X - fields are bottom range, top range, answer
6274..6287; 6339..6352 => 1.28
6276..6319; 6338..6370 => 1.21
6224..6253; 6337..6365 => 1.12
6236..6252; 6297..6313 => 1.05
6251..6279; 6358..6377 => 1.22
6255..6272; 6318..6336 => 1.06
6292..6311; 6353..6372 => 1.21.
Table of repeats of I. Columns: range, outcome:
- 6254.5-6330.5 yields 7.011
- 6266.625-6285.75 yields 6.164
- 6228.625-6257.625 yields 6.406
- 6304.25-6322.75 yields 6.511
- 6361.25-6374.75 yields 7.631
